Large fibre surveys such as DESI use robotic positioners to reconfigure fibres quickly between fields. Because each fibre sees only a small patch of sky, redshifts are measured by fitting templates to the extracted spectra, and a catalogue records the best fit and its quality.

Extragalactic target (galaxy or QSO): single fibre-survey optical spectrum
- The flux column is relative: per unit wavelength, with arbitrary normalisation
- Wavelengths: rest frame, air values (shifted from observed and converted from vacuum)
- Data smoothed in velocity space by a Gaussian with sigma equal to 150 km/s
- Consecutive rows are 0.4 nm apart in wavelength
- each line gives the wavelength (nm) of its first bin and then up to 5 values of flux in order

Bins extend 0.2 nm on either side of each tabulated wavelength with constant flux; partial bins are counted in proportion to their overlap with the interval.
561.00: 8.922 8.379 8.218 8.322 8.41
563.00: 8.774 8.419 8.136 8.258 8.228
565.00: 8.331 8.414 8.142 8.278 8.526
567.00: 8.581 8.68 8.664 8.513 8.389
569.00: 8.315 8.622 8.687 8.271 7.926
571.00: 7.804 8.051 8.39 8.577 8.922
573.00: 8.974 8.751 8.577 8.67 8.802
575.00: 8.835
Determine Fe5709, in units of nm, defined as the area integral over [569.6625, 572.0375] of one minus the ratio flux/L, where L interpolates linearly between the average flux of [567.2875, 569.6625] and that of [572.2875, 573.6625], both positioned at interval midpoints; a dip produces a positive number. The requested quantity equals 0.140 nm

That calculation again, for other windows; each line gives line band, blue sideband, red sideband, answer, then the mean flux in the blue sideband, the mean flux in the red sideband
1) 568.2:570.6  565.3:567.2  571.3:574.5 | 0.025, 8.39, 8.64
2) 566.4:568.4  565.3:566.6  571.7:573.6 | -0.046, 8.31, 8.74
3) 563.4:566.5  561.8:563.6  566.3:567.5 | 0.086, 8.45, 8.56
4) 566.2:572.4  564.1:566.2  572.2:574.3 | 0.093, 8.28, 8.76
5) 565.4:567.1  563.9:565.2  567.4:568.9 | 0.003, 8.26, 8.53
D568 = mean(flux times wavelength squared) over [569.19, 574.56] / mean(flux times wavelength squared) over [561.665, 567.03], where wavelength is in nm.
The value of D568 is 1.04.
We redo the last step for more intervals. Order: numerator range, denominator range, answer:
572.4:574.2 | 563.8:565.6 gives 1.09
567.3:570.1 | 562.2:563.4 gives 1.02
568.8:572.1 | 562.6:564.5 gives 1.01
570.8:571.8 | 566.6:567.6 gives 0.95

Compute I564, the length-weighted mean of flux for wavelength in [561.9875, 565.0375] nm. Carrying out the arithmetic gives 8.36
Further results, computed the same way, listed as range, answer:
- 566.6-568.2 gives 8.61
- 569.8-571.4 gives 8.09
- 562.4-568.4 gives 8.42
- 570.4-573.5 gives 8.41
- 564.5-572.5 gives 8.38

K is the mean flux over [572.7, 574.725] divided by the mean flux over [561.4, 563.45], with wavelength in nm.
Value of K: 1.04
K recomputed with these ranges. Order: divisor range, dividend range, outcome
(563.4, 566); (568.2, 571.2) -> 1.00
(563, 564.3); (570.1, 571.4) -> 0.96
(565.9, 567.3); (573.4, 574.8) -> 1.03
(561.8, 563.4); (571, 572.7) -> 0.99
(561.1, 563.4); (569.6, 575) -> 1.01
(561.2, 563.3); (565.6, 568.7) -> 1.01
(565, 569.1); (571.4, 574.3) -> 1.02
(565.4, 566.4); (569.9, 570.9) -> 0.99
